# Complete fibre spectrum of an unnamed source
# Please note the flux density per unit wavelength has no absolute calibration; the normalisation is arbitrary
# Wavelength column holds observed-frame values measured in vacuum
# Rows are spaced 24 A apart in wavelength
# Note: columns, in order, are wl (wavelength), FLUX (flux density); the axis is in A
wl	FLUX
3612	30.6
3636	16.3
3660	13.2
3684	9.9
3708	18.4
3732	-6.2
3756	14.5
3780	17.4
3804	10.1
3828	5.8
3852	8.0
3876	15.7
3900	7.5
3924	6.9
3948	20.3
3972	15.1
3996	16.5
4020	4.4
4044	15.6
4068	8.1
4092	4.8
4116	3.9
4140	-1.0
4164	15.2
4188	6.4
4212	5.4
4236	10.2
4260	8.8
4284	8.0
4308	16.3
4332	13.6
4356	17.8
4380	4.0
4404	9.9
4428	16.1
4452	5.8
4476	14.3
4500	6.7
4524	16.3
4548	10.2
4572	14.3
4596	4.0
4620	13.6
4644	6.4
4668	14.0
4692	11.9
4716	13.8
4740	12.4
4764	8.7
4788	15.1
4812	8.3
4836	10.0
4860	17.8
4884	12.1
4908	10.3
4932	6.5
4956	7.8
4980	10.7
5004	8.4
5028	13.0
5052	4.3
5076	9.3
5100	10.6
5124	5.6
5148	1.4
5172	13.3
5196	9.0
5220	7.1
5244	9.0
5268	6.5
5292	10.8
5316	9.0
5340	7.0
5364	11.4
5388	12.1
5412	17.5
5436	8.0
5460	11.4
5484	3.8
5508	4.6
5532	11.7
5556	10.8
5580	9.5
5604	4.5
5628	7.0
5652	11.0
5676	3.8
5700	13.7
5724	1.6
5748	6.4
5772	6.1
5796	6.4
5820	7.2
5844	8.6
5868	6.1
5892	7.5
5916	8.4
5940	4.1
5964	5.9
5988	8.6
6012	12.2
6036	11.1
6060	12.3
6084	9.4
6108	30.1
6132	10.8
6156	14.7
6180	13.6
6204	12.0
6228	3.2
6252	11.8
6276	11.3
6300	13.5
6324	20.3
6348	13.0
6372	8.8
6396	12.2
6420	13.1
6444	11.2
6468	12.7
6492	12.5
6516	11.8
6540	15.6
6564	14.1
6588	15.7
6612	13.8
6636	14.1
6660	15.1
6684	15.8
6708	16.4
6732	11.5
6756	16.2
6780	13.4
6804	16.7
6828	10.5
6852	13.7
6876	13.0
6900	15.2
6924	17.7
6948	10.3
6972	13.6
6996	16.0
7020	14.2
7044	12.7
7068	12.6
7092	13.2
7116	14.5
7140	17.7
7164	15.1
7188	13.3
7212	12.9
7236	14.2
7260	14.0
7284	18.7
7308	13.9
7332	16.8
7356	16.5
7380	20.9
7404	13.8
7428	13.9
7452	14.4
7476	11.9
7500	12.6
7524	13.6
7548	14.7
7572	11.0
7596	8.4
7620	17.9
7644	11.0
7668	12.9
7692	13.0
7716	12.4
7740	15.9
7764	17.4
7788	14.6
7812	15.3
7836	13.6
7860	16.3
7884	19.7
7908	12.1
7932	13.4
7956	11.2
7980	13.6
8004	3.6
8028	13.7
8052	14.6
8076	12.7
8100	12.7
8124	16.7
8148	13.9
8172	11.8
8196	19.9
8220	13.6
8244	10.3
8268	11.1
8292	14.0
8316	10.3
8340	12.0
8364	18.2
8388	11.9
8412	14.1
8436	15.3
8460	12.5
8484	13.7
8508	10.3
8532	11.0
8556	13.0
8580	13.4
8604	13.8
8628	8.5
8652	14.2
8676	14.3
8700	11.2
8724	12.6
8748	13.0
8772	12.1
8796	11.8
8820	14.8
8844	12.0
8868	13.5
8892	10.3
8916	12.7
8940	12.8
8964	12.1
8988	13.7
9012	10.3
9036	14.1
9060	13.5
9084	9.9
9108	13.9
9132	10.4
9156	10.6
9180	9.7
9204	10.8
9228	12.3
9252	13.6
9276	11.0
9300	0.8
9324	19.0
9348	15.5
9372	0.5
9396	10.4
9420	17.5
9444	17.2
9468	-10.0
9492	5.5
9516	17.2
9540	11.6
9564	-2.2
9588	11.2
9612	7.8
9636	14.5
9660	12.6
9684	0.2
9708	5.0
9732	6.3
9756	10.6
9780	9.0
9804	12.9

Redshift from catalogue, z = 0.638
